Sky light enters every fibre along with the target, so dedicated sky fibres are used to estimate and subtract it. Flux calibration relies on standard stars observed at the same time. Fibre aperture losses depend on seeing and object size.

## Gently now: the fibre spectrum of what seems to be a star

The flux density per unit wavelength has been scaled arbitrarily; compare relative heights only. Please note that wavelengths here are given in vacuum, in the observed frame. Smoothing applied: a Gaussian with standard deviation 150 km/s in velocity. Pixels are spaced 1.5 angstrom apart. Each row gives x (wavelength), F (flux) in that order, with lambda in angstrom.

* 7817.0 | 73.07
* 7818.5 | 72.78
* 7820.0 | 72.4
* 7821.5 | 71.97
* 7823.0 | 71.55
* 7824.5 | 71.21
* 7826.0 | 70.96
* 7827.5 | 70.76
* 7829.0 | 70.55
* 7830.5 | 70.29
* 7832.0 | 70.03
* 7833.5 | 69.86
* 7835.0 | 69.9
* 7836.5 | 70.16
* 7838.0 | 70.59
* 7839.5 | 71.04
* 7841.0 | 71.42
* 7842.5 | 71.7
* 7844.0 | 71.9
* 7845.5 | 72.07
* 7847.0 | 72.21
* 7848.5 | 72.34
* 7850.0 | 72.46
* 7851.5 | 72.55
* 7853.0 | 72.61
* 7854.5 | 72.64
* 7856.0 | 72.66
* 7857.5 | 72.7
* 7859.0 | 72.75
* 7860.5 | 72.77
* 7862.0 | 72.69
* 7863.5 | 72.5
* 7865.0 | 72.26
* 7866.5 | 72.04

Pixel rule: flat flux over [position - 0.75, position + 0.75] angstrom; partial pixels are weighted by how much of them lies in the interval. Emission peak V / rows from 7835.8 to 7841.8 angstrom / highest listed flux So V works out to 71.42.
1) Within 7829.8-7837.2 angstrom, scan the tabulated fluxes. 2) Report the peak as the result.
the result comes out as 70.29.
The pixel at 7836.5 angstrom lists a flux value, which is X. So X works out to 70.16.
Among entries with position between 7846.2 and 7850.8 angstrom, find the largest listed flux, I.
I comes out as 72.46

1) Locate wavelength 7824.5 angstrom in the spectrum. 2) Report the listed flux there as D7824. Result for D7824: 71.21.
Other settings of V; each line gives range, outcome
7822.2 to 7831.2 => 71.55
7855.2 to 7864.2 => 72.77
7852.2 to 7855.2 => 72.64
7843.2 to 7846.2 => 72.07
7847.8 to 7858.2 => 72.7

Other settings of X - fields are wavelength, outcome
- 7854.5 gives 72.64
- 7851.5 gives 72.55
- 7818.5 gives 72.78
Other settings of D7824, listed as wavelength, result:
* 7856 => 72.66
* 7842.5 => 71.7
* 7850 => 72.46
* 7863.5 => 72.5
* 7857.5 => 72.7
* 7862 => 72.69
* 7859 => 72.75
